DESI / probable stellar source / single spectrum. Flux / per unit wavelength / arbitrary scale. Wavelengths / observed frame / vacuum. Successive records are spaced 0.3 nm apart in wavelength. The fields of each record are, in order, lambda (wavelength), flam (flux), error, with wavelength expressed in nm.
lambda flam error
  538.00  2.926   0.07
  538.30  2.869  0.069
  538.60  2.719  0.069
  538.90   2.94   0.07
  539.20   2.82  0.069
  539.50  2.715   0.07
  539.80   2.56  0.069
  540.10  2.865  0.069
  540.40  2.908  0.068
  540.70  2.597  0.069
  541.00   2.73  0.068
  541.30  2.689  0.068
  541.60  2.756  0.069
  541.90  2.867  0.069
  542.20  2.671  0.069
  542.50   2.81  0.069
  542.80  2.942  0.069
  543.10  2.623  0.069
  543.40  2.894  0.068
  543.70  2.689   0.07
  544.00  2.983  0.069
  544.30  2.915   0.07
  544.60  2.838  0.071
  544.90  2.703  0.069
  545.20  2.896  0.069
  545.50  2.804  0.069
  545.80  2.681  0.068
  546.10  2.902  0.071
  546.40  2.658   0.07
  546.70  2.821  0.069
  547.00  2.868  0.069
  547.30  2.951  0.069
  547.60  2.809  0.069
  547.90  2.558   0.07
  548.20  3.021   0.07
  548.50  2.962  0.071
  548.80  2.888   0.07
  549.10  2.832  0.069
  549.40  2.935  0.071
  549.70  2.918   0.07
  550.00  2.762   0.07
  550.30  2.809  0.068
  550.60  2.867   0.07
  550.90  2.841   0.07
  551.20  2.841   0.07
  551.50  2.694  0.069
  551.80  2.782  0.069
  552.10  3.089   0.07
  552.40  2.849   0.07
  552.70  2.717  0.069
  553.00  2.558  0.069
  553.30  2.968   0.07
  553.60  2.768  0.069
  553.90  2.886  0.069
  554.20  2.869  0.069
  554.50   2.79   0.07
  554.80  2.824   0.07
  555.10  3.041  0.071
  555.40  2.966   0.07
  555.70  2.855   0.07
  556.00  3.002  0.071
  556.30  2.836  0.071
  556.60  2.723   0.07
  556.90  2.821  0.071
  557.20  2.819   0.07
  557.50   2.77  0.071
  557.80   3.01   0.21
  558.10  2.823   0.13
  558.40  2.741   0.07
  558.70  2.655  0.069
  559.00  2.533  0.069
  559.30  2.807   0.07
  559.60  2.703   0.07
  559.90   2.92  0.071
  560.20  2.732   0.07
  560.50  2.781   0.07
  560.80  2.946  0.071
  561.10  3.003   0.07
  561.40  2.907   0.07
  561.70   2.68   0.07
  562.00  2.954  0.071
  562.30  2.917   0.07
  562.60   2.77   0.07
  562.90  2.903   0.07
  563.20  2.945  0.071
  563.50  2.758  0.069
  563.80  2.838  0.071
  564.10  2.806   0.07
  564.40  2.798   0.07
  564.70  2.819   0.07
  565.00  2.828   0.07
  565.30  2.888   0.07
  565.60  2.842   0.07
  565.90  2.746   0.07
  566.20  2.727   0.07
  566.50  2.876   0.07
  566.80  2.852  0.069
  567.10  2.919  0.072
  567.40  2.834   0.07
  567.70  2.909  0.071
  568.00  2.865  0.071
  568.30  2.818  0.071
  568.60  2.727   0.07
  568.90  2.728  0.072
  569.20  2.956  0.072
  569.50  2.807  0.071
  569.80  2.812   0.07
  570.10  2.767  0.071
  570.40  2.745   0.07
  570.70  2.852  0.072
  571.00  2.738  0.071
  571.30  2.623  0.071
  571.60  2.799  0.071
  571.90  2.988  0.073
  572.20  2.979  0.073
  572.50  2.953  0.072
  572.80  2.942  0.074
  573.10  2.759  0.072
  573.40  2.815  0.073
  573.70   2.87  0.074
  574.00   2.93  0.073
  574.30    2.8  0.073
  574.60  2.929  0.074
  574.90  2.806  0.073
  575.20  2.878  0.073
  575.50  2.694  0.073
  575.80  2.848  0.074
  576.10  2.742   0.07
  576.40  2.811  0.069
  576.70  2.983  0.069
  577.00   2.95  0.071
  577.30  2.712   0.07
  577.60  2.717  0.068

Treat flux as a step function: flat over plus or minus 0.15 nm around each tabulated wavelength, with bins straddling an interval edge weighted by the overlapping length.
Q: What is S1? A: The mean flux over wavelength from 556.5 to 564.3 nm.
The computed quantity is 2.82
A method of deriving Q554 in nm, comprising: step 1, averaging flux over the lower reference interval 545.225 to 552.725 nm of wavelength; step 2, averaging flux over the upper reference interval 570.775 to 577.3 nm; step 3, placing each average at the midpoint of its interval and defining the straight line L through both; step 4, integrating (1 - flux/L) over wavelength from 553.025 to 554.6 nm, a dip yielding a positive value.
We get 0.002 nm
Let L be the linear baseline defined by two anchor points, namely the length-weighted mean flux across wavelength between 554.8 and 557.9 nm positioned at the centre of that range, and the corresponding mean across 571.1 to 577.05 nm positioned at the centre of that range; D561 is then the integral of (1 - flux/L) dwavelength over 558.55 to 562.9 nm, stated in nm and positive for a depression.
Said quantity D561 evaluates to 0.093 nm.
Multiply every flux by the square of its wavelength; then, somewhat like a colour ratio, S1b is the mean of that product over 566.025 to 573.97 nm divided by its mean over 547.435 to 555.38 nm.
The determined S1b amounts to 1.1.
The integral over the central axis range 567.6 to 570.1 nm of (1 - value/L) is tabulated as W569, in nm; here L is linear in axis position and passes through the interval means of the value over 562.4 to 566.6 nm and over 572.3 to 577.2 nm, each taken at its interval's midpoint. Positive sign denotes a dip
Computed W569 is 0.01 nm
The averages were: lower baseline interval 2.83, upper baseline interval 2.86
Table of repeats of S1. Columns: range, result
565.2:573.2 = 2.83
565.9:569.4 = 2.83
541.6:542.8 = 2.8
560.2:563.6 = 2.87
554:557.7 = 2.86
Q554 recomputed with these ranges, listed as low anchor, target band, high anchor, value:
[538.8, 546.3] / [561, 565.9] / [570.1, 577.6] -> -0.049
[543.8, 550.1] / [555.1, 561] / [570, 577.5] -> 0.041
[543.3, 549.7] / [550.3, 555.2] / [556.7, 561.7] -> -0.018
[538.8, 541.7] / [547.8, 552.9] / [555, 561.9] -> -0.090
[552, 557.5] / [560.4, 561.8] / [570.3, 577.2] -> -0.012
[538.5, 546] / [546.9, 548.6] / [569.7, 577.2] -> -0.038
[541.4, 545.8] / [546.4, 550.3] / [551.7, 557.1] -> -0.032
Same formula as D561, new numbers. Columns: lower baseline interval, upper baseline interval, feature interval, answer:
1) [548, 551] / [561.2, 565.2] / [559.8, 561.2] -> -0.010 nm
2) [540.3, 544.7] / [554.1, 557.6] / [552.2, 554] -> 0.032 nm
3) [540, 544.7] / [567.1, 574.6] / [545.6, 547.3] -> 0.001 nm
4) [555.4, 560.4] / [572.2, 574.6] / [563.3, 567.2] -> 0.020 nm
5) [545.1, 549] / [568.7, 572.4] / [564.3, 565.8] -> -0.007 nm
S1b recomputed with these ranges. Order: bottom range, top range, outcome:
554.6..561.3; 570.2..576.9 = 1.06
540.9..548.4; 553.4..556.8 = 1.06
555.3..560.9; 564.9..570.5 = 1.04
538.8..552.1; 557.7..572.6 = 1.08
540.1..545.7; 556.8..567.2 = 1.08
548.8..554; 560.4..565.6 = 1.05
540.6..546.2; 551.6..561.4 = 1.06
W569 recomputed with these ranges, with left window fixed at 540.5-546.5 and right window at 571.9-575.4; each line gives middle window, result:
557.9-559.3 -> 0.06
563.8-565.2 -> 0.02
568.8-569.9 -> 0.01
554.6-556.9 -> -0.05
